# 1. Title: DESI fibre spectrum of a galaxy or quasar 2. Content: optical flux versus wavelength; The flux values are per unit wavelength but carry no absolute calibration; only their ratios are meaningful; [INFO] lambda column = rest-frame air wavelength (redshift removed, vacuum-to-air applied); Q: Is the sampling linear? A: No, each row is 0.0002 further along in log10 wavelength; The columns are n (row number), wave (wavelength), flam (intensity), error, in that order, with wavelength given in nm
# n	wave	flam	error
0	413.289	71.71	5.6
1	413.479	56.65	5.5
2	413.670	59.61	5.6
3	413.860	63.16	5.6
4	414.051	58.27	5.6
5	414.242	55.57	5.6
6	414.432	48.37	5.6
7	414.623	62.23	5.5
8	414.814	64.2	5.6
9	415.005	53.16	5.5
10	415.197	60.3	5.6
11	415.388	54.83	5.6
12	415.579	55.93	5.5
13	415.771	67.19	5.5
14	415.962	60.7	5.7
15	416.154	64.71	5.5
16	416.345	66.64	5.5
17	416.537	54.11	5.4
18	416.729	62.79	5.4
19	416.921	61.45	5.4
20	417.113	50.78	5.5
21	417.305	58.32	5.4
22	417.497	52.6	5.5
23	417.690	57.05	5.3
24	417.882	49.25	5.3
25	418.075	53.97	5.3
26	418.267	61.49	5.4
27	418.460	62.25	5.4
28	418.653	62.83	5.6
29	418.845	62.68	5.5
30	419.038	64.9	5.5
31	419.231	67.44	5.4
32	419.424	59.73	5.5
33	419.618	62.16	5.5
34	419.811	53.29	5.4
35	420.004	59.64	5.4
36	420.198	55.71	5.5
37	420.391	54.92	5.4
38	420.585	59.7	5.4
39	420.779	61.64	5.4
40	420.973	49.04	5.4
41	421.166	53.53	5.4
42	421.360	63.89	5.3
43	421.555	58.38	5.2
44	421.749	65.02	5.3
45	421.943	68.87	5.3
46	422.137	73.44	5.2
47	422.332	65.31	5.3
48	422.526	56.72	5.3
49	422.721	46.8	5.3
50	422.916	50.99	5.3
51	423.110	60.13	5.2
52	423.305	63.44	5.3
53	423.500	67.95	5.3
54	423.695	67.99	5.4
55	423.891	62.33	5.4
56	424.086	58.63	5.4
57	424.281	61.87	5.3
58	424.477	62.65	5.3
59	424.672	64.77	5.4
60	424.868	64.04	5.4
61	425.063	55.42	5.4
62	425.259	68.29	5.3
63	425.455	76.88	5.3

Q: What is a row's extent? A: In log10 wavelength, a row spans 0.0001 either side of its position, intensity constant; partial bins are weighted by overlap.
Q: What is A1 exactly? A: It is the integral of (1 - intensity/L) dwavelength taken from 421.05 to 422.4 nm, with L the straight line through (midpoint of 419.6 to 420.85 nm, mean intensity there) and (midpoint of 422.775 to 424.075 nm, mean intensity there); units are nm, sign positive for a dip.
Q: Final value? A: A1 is -0.10 nm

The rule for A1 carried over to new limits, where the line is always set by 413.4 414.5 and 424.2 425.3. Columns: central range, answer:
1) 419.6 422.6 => 0.04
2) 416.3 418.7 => 0.05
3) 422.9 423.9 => -0.02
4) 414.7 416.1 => -0.04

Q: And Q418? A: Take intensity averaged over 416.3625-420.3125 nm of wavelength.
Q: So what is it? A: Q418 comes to 58.8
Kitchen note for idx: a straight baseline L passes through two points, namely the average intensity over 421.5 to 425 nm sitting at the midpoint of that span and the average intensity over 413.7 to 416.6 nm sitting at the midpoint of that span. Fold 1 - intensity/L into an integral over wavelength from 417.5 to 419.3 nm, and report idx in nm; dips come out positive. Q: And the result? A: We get 0.02 nm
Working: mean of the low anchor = 59.4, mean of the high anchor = 62.2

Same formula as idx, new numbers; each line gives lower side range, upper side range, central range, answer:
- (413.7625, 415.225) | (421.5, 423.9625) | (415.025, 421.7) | 0.12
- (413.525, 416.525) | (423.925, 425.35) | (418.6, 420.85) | 0.02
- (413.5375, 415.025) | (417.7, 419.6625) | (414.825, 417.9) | 0.04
